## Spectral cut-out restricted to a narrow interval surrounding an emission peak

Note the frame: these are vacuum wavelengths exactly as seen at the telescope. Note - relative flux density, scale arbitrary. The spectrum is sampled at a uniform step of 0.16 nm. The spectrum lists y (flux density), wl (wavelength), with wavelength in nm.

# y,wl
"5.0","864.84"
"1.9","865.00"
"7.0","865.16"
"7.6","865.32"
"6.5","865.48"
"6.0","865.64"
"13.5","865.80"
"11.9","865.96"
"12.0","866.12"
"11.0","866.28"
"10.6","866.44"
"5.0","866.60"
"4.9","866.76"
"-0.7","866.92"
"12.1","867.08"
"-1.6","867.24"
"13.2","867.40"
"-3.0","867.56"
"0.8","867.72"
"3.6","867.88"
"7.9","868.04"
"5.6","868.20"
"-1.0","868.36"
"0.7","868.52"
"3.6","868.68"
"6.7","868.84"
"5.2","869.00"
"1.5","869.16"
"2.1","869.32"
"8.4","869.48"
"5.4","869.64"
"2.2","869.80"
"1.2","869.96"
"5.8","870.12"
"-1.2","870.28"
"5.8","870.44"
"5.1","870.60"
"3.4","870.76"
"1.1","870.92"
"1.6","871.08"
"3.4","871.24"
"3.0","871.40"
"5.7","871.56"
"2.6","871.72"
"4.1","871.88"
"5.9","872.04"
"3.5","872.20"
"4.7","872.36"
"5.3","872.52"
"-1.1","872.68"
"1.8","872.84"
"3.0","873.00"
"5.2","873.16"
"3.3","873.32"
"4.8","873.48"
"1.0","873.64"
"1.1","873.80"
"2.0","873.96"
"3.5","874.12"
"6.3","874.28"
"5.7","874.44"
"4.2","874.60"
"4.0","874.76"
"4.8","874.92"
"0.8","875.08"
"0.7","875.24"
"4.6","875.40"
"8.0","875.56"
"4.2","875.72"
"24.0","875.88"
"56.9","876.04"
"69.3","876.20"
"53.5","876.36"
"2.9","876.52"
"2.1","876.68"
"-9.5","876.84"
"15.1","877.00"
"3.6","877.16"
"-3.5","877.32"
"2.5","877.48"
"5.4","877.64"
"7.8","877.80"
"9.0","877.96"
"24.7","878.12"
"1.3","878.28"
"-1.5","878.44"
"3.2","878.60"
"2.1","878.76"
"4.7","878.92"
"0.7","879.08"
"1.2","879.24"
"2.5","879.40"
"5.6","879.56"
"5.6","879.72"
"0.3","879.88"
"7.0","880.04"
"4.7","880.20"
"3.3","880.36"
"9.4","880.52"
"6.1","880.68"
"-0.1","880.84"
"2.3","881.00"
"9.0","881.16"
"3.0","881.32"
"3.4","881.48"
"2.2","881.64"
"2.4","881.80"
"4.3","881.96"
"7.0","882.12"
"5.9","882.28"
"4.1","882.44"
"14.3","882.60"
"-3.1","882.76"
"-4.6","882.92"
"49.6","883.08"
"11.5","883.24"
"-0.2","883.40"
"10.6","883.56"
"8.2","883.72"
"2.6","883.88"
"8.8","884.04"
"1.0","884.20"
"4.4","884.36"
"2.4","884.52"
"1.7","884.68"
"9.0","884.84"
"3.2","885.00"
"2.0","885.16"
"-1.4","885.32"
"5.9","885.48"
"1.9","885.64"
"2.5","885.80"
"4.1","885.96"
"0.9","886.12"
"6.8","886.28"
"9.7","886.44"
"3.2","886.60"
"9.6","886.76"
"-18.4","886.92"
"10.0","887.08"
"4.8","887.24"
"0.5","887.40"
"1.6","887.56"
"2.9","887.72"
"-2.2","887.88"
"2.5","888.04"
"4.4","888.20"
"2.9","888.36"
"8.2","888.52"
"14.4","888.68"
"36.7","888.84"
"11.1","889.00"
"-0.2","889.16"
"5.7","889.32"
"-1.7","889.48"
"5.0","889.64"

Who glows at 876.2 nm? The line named H-beta 4861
